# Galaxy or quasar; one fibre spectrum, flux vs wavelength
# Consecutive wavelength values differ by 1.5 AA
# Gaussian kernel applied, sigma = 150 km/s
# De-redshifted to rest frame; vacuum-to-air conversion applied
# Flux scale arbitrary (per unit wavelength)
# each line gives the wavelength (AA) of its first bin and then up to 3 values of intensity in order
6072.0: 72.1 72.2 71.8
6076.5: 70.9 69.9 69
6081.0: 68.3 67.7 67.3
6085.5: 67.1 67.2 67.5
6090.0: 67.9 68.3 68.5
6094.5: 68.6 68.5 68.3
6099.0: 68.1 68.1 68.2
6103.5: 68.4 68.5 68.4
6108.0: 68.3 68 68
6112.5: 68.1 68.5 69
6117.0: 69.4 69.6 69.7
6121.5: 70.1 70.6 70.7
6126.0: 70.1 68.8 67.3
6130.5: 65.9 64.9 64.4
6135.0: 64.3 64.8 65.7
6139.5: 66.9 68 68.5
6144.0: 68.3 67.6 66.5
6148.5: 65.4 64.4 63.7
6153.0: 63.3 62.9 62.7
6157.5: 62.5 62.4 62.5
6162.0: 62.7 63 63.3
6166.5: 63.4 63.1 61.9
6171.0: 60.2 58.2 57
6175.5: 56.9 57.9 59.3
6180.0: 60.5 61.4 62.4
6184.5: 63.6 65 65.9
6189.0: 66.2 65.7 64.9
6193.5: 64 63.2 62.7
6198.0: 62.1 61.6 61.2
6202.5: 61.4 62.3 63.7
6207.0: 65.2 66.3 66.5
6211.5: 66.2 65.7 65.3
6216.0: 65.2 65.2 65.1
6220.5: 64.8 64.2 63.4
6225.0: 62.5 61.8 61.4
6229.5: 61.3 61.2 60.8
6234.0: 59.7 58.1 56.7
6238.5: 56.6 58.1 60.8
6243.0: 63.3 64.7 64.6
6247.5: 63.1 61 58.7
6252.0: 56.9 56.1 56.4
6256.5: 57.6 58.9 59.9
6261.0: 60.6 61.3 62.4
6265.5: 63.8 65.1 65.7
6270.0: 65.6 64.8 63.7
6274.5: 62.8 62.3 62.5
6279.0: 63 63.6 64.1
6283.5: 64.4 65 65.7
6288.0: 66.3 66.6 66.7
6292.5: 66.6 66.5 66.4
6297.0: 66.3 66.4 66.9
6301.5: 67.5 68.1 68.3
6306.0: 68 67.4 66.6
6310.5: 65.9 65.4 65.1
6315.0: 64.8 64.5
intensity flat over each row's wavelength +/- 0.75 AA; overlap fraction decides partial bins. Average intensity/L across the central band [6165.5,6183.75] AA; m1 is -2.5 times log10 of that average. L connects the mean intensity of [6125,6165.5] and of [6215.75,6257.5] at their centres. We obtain 0.06 mag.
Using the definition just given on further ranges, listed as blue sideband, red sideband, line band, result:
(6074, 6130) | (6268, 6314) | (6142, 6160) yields 0.052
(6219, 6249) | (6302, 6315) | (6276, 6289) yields 0.011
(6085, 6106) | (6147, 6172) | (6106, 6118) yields -0.027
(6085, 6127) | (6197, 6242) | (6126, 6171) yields 0.026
